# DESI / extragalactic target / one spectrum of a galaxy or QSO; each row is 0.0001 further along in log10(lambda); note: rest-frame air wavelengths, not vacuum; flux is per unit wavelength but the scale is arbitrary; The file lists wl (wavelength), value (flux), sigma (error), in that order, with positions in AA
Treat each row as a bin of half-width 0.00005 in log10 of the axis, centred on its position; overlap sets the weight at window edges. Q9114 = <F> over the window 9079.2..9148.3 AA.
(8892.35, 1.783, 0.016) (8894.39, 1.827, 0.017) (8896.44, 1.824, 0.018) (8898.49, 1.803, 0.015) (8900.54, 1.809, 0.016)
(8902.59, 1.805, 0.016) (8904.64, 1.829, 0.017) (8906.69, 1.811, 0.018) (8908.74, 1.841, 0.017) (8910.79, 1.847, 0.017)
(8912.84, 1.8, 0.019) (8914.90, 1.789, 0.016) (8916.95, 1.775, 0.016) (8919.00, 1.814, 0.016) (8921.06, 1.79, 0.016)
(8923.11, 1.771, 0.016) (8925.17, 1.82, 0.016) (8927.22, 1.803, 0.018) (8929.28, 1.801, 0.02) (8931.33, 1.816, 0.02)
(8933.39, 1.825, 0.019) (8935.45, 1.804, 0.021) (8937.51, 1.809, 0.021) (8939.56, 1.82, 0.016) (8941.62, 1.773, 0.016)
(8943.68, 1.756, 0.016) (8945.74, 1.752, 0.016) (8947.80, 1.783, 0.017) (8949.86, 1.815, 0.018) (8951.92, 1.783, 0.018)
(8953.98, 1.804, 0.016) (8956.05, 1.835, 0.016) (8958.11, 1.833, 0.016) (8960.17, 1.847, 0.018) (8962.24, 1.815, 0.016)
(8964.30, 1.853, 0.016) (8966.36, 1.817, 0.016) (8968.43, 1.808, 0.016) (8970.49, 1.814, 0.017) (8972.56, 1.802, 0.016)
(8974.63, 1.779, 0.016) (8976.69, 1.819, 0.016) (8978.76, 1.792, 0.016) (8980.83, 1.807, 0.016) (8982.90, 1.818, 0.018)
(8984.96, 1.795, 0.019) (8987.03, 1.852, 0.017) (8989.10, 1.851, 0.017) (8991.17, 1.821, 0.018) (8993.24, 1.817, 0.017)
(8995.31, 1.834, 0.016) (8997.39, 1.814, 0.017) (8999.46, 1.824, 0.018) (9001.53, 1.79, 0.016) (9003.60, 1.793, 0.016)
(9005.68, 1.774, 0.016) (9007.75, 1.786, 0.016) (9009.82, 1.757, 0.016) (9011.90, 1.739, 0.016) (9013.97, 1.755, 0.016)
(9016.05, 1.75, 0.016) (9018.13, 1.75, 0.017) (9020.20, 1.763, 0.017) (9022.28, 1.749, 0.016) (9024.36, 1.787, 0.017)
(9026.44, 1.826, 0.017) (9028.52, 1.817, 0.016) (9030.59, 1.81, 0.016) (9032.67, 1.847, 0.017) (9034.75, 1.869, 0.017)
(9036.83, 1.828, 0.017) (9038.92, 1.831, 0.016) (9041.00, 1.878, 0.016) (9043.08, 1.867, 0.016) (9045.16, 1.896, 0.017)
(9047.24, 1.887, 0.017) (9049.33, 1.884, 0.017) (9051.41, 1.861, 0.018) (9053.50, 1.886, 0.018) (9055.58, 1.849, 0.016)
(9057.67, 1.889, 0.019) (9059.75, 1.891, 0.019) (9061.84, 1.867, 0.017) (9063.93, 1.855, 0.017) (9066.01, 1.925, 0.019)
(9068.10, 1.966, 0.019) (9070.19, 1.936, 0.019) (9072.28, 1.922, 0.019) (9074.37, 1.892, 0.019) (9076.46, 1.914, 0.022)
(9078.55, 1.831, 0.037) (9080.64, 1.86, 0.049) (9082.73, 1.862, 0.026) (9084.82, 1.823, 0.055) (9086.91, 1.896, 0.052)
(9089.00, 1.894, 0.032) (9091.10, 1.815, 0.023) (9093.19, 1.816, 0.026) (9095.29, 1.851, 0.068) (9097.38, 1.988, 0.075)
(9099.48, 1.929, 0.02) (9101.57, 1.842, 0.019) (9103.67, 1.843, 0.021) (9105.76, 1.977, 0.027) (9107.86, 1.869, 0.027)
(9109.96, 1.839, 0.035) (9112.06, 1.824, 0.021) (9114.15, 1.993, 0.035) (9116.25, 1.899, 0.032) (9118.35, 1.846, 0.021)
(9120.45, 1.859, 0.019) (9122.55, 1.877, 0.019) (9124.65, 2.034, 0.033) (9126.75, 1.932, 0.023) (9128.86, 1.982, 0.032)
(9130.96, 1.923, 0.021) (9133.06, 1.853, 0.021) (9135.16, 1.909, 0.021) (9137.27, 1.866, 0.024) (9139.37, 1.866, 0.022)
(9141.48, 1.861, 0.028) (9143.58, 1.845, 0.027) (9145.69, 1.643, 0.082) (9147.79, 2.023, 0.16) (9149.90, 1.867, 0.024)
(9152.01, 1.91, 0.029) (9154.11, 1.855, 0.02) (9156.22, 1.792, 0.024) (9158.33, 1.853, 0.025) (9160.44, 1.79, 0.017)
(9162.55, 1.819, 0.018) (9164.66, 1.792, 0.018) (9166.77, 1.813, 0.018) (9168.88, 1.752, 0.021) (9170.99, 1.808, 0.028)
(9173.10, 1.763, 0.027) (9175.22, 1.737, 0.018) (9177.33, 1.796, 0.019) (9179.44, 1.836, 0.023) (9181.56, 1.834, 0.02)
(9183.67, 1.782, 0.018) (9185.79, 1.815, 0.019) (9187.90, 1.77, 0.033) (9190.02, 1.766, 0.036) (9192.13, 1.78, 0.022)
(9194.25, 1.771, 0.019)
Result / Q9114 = 1.88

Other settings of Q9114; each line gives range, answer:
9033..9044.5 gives 1.86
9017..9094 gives 1.86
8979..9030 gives 1.79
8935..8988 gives 1.81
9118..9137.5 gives 1.91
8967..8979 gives 1.8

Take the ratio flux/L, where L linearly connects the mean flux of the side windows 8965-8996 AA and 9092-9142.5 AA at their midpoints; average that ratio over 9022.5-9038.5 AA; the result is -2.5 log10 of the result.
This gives 0.01 mag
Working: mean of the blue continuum 1.82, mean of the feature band 1.82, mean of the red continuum 1.89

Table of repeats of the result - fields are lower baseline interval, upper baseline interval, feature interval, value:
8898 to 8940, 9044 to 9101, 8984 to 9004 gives 0.02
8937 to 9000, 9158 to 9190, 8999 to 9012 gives 0.02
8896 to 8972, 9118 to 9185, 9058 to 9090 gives -0.03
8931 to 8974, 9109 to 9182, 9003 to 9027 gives 0.03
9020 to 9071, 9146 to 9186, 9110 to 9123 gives -0.03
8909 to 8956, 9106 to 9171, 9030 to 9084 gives -0.02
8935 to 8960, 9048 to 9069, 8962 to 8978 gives 0.00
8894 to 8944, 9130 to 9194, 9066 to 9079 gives -0.06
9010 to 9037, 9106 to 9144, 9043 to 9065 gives -0.03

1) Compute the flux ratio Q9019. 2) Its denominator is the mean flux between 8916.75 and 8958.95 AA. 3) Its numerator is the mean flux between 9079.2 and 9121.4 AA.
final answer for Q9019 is 1.0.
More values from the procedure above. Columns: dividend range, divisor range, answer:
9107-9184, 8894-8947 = 1.03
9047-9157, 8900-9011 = 1.04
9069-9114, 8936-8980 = 1.04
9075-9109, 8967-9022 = 1.04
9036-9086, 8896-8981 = 1.04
